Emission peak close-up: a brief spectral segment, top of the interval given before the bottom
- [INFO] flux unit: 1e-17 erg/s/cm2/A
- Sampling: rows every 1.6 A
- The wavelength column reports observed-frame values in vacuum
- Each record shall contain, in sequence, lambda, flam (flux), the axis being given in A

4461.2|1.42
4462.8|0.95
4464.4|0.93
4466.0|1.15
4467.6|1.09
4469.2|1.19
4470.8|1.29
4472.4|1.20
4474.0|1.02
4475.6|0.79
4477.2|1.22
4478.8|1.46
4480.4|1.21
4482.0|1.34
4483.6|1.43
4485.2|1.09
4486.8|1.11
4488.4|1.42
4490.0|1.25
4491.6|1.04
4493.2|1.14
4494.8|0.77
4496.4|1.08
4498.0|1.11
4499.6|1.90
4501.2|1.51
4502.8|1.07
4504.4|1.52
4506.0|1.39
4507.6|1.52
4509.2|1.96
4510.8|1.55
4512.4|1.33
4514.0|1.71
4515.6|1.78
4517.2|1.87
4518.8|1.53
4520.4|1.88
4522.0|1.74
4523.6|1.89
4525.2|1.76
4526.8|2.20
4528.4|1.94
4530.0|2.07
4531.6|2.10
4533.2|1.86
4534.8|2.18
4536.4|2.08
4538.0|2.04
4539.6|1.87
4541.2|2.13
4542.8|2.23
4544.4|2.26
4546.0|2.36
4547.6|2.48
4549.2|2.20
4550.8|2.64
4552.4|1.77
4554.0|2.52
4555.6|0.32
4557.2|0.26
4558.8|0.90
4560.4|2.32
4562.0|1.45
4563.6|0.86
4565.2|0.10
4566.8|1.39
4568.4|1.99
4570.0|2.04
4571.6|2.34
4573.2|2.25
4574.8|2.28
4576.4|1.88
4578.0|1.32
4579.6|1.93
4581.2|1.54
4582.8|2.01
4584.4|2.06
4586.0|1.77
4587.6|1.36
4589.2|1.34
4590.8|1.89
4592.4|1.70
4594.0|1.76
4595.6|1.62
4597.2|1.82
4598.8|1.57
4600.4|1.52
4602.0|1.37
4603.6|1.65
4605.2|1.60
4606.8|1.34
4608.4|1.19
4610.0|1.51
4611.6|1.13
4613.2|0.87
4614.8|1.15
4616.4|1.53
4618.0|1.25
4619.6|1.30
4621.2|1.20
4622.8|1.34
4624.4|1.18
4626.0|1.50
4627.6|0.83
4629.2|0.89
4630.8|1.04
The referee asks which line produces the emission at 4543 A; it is C IV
